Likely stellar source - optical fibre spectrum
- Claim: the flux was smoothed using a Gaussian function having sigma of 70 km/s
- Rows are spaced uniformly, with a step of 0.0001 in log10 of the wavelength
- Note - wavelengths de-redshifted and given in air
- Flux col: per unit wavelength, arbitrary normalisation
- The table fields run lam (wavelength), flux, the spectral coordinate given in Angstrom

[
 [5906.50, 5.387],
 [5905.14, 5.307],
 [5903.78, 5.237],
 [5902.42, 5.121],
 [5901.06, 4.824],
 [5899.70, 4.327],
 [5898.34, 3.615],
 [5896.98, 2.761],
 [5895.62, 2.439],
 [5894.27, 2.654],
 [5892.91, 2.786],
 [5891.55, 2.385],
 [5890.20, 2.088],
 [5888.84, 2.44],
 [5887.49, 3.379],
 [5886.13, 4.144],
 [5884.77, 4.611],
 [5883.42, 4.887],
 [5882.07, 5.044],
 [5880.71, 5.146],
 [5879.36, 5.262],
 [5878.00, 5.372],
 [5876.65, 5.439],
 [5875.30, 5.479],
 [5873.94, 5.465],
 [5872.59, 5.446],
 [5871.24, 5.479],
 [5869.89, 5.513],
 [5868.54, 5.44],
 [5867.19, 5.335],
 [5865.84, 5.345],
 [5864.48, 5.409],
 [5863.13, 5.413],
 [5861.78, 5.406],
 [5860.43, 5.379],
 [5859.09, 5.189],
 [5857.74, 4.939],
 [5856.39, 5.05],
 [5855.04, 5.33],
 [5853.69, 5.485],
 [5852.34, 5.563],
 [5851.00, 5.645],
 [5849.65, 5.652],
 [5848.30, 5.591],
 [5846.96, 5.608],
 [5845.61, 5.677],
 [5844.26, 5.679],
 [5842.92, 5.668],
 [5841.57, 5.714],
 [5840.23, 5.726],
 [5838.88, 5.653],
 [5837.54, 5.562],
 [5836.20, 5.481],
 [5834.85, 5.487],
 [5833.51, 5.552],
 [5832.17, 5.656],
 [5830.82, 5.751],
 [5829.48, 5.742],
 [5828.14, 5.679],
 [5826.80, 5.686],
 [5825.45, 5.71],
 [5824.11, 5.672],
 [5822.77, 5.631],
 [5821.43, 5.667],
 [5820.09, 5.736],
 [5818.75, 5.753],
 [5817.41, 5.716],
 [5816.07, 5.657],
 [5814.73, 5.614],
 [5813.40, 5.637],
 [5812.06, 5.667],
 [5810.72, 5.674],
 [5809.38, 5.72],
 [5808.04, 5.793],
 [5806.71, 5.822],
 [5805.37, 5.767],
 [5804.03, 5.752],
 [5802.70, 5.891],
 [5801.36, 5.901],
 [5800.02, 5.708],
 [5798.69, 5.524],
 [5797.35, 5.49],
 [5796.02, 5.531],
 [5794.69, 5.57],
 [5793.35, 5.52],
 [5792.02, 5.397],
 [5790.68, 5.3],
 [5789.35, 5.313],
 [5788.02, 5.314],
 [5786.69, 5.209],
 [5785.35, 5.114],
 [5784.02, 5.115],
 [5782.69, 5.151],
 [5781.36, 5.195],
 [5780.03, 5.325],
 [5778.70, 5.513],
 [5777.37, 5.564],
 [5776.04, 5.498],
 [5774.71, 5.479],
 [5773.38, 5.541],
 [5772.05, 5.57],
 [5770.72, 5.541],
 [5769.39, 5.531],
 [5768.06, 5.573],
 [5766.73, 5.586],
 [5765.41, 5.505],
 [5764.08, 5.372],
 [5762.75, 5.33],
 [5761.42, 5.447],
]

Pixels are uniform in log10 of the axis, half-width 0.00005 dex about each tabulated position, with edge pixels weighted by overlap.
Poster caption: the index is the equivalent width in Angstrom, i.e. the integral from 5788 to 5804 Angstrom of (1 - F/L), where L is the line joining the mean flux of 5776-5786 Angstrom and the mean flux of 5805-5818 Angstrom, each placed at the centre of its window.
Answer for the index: -0.16 Angstrom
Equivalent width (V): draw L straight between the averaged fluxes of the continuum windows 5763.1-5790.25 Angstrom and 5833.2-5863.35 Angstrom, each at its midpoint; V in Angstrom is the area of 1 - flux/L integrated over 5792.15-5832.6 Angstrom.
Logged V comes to -1.7 Angstrom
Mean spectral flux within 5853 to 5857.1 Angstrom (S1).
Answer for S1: 5.28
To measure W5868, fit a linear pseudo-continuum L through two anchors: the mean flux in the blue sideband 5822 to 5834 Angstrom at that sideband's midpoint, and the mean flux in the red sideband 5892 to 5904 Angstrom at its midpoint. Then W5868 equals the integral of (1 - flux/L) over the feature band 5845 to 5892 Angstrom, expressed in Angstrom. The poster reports -5.0 Angstrom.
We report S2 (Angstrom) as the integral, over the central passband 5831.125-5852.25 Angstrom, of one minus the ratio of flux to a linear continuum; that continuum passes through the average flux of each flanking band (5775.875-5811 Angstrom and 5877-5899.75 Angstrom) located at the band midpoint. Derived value -4.7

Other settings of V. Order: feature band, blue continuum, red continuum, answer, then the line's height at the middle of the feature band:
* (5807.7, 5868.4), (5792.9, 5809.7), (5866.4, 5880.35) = -0.2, 5.55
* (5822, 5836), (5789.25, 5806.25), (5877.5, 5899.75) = -2.0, 4.94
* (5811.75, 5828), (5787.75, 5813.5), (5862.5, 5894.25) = -0.9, 5.37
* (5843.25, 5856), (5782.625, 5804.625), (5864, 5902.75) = -2.1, 4.79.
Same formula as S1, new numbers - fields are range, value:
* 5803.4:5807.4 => 5.78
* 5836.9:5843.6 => 5.67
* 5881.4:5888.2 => 4.4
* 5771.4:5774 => 5.55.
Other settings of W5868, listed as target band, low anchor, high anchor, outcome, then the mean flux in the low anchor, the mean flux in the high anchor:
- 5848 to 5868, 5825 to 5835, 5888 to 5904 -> -3.0 Angstrom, 5.66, 3.34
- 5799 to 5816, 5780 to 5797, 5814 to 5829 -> -0.6 Angstrom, 5.32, 5.69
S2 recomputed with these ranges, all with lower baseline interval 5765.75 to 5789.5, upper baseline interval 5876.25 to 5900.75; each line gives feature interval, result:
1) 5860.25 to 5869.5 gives -2.8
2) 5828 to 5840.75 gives -2.9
